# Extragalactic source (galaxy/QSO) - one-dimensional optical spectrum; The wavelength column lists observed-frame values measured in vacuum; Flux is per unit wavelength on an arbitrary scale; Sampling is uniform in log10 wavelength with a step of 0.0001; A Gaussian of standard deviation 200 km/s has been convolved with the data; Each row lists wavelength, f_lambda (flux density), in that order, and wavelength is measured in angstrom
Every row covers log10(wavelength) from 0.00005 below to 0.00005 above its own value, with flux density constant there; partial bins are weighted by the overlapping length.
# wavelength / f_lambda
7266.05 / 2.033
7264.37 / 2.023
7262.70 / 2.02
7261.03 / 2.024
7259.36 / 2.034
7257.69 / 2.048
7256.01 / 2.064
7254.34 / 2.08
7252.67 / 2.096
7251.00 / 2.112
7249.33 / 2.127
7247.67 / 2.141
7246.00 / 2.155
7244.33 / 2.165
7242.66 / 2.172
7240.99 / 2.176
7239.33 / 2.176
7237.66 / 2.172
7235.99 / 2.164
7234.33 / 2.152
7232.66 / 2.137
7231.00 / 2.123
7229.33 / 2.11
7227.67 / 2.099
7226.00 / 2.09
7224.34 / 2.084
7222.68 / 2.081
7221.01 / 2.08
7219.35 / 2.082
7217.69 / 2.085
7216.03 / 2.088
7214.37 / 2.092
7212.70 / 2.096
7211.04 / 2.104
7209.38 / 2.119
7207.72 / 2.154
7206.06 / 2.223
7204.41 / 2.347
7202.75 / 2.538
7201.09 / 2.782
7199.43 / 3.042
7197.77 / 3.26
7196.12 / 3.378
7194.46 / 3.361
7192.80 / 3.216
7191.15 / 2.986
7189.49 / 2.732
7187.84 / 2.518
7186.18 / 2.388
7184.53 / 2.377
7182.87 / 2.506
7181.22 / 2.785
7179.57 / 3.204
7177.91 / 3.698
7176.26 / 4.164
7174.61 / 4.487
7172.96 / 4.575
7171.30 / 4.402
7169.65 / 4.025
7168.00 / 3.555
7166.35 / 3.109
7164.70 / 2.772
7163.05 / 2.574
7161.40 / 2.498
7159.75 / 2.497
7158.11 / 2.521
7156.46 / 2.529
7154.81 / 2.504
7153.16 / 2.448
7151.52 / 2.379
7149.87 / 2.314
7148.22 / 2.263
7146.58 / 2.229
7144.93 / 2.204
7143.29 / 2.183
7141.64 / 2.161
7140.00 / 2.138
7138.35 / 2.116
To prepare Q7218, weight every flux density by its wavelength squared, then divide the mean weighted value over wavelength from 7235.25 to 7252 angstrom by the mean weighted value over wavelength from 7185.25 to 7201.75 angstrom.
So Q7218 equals 0.7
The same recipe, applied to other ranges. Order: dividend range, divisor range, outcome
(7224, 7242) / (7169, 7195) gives 0.65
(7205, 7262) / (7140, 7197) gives 0.74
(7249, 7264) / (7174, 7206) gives 0.70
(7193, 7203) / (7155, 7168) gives 1.16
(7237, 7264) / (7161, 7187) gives 0.65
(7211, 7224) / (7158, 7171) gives 0.70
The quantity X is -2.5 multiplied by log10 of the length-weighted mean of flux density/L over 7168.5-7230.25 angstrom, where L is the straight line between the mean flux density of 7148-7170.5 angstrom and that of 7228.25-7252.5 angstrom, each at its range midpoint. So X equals -0.13 mag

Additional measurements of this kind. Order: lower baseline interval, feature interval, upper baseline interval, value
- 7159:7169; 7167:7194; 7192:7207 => -0.17 mag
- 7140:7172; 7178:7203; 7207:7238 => -0.22 mag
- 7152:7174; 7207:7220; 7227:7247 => 0.16 mag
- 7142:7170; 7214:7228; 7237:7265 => 0.09 mag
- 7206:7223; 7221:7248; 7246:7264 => -0.02 mag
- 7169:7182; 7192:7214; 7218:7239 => 0.14 mag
